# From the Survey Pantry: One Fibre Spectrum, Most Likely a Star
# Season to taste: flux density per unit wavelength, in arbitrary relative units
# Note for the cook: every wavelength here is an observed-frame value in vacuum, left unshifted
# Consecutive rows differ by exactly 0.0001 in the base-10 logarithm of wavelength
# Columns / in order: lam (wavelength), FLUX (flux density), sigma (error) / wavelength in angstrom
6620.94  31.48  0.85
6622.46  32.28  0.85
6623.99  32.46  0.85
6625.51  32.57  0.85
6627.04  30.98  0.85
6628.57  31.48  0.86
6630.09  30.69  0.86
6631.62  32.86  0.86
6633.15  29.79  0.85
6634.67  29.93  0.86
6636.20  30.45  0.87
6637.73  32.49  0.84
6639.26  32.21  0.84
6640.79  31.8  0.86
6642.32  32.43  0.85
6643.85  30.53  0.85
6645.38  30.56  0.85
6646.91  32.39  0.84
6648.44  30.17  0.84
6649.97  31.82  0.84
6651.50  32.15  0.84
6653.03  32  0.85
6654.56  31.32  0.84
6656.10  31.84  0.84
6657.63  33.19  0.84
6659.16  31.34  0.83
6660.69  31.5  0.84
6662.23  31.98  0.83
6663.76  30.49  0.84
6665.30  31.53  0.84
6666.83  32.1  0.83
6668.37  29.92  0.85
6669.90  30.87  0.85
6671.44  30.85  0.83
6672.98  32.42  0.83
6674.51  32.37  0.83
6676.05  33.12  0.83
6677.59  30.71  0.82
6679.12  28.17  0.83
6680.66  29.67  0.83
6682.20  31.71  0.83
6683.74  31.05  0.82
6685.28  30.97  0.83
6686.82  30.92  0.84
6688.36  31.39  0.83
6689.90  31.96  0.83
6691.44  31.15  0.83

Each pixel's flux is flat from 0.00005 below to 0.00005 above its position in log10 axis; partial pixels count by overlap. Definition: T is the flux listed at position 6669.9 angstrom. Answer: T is 30.87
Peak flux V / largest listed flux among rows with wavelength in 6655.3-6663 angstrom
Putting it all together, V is 33.19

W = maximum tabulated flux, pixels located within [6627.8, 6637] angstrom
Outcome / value 32.86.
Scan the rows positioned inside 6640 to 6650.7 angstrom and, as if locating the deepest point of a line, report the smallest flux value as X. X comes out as 30.17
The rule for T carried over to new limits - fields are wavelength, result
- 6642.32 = 32.43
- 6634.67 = 29.93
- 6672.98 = 32.42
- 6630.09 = 30.69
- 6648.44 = 30.17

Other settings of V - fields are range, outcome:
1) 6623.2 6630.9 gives 32.57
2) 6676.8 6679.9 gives 30.71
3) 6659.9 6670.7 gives 32.1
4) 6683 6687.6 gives 31.05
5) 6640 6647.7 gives 32.43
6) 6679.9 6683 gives 31.71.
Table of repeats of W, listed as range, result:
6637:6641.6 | 32.49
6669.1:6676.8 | 33.12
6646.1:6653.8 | 32.39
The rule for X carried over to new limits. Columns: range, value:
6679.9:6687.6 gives 29.67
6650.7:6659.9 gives 31.32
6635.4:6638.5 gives 30.45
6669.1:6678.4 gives 30.71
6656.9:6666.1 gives 30.49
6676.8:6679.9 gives 28.17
